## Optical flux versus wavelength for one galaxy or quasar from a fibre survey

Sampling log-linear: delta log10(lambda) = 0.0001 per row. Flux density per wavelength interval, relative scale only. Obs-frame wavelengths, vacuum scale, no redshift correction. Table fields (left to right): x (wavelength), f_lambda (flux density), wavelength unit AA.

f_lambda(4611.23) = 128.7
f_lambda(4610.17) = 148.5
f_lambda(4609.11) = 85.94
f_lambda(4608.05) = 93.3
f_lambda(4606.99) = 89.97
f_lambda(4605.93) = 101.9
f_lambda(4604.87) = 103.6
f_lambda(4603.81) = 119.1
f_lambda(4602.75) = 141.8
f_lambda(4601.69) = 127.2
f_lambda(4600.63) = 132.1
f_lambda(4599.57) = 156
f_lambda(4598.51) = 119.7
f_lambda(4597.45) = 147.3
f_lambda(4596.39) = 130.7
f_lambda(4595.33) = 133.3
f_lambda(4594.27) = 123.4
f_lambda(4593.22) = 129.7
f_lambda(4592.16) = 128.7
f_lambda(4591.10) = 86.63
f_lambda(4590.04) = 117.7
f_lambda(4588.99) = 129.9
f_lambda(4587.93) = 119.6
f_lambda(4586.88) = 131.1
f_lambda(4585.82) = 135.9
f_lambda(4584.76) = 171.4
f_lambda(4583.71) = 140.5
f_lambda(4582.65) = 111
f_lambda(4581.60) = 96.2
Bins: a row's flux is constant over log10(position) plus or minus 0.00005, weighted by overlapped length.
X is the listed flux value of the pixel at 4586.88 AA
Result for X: 131.1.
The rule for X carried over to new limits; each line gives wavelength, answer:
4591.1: 86.63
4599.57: 156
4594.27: 123.4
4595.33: 133.3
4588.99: 129.9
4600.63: 132.1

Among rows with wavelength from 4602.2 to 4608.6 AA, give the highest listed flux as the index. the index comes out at 141.8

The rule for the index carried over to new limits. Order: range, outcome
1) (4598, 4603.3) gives 156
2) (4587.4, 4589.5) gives 129.9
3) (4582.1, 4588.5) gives 171.4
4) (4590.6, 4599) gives 147.3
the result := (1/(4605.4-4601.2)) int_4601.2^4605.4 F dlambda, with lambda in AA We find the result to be 123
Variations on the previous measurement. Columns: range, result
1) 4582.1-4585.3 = 141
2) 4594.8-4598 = 137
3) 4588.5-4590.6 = 123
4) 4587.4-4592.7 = 117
